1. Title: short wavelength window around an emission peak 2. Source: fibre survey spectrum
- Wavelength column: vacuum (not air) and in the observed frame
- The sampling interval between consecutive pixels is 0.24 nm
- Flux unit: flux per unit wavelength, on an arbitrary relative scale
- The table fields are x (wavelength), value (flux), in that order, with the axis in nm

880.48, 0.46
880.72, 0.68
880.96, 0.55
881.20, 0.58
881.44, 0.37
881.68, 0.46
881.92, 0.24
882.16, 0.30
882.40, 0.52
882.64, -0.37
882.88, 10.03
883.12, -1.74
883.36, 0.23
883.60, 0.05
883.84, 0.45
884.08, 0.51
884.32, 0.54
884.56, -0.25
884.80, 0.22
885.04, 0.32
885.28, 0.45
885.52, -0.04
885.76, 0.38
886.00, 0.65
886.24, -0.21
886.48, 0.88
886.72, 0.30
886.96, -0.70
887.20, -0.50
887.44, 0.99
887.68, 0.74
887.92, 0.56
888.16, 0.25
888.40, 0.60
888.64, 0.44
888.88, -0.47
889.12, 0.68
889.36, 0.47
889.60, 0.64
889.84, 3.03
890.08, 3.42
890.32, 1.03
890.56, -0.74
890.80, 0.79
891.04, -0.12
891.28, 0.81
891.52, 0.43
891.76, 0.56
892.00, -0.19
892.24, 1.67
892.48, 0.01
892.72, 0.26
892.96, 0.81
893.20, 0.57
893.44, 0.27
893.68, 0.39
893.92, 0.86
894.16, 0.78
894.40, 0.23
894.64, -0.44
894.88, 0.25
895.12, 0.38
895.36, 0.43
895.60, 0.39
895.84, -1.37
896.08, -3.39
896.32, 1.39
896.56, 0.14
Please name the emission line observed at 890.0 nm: H-beta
